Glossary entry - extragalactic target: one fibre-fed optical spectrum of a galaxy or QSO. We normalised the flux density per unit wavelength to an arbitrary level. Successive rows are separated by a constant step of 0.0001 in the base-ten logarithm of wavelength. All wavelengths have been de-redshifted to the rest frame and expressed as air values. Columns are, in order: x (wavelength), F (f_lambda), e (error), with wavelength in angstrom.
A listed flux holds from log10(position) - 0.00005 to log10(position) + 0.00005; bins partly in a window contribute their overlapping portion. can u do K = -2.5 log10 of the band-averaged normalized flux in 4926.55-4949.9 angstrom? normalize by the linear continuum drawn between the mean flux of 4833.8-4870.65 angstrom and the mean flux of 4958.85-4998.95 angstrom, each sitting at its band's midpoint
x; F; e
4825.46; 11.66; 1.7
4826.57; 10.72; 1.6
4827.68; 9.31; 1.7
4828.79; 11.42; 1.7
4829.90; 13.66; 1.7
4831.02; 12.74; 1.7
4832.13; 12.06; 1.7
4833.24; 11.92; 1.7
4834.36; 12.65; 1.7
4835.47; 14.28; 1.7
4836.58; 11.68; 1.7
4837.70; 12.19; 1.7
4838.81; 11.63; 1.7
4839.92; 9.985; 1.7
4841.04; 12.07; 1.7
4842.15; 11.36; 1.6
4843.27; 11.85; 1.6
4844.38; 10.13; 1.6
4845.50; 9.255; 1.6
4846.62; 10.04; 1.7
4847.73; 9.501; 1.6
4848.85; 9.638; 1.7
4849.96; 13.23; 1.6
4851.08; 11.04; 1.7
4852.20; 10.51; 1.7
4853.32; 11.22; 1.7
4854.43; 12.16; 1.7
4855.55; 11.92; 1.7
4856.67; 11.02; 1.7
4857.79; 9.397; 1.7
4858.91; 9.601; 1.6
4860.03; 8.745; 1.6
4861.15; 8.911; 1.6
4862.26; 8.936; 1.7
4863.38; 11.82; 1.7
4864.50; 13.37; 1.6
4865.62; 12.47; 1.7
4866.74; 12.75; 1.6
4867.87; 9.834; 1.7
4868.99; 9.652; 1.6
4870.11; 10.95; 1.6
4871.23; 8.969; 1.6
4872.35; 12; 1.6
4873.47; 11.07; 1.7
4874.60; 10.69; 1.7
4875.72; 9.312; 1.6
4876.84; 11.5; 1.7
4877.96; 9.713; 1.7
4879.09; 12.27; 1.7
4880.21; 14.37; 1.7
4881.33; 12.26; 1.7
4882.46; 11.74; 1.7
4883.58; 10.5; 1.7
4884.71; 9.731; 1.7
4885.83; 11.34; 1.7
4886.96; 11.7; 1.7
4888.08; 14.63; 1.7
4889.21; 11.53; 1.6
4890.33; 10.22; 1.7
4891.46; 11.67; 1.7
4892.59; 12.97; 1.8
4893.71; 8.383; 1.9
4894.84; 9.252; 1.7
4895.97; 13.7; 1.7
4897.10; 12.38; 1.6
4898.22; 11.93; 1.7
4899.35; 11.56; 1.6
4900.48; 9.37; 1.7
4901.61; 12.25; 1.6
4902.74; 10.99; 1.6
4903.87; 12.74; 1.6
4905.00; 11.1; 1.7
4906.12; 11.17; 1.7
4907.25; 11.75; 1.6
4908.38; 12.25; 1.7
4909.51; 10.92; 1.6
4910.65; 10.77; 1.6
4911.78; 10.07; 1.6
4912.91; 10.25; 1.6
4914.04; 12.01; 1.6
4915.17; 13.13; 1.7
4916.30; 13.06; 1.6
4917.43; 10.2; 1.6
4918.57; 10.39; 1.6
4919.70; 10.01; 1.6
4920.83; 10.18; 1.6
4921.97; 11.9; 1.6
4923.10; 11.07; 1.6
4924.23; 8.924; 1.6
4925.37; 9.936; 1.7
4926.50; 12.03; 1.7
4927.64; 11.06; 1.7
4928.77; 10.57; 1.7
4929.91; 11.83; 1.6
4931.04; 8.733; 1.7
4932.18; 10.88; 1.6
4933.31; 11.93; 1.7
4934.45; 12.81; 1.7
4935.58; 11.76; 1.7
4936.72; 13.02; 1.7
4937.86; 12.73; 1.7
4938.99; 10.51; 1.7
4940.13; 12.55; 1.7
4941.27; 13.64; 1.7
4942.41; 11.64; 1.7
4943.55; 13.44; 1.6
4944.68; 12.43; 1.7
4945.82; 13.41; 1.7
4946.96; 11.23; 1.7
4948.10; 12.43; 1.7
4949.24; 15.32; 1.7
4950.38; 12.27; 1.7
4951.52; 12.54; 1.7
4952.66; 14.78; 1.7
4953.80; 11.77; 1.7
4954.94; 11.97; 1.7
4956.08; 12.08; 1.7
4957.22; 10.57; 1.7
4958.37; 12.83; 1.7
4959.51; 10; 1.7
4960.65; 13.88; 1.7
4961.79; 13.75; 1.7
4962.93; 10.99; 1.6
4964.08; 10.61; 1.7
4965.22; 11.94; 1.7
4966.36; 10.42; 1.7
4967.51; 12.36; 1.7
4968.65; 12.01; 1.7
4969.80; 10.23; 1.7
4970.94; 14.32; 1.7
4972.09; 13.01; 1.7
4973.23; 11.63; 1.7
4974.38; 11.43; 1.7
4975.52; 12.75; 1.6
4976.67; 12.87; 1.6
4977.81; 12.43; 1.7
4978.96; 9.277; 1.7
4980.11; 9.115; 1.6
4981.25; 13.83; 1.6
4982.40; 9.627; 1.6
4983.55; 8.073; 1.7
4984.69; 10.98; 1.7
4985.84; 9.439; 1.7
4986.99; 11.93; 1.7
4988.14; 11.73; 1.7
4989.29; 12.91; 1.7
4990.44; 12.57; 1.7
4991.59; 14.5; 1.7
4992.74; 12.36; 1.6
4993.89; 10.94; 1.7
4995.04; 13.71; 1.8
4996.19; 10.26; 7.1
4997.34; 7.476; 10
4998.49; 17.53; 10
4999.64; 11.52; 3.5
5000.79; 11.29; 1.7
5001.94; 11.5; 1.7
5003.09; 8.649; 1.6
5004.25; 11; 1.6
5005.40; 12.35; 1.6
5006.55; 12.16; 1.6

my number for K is -0.05 mag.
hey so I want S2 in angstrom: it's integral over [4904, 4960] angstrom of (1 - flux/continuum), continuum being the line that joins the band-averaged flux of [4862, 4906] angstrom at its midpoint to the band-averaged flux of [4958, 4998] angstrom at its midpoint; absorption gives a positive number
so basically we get -1.0 angstrom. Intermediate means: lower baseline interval 11.3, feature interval 11.7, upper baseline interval 11.6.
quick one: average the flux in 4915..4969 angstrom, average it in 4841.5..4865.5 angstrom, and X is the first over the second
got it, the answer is 1.11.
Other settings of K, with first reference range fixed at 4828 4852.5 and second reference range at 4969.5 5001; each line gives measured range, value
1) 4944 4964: -0.070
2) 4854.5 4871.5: 0.087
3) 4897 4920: 0.024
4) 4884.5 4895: 0.028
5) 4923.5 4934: 0.092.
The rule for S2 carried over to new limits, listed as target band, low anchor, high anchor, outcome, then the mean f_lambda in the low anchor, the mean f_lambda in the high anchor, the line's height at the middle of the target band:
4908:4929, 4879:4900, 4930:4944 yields 1.5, 11.7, 12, 11.8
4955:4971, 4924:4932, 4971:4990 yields -1.0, 10.5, 11.4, 11.1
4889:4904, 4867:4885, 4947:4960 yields 0.0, 11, 12.4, 11.3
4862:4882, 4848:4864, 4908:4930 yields -1.1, 10.6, 11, 10.7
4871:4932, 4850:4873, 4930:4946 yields 1.4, 10.8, 12.1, 11.5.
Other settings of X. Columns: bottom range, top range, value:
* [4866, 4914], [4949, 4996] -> 1.06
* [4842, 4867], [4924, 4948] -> 1.09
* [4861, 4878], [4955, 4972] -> 1.10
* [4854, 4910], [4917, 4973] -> 1.06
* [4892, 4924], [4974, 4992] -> 1.02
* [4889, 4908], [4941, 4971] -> 1.08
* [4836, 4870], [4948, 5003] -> 1.09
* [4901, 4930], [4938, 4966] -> 1.11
